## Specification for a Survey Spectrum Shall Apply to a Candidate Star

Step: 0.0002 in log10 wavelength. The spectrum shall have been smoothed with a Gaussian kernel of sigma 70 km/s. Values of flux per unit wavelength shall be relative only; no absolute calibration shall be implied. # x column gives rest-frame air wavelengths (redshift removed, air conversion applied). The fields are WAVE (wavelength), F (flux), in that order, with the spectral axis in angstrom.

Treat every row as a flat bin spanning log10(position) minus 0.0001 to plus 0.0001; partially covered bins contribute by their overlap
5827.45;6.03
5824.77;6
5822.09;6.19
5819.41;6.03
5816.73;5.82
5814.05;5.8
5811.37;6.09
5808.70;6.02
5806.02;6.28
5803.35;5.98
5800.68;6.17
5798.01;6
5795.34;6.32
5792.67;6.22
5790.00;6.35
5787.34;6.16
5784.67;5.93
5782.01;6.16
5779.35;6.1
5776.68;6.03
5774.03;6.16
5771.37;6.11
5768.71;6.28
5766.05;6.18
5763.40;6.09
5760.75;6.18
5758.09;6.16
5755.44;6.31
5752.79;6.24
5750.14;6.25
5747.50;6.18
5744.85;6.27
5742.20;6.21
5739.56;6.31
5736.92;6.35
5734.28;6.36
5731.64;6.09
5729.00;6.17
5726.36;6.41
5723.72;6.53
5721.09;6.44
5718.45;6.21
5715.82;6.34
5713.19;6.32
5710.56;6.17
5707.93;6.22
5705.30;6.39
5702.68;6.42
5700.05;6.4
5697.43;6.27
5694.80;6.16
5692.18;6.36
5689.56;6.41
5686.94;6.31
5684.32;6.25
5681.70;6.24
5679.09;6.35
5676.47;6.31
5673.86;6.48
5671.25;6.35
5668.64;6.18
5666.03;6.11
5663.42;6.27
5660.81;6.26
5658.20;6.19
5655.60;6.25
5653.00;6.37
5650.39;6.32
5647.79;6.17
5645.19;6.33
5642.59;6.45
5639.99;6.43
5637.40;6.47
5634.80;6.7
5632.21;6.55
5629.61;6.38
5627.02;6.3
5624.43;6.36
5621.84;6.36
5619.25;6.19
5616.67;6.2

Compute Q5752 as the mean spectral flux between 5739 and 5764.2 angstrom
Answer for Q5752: 6.22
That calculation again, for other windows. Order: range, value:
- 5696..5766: 6.28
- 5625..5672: 6.34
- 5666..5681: 6.31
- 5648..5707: 6.3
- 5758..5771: 6.17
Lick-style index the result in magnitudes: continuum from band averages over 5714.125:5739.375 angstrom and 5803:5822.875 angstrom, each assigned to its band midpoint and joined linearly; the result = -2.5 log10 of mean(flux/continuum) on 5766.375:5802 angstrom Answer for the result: -0.01 mag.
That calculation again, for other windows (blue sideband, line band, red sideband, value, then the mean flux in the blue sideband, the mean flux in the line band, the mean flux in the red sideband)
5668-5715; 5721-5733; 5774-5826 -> -0.013 mag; 6.31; 6.32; 6.09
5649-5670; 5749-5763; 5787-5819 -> -0.013 mag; 6.24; 6.22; 6.1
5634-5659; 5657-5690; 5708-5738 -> 0.011 mag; 6.37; 6.28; 6.3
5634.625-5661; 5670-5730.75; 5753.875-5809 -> -0.009 mag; 6.35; 6.32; 6.15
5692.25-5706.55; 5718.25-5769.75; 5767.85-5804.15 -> -0.005 mag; 6.33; 6.26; 6.14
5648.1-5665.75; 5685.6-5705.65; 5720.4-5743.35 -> -0.008 mag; 6.26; 6.34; 6.32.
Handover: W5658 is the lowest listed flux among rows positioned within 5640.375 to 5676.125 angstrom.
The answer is 6.11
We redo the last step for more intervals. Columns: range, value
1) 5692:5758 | 6.09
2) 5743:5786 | 5.93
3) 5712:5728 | 6.21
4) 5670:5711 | 6.16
